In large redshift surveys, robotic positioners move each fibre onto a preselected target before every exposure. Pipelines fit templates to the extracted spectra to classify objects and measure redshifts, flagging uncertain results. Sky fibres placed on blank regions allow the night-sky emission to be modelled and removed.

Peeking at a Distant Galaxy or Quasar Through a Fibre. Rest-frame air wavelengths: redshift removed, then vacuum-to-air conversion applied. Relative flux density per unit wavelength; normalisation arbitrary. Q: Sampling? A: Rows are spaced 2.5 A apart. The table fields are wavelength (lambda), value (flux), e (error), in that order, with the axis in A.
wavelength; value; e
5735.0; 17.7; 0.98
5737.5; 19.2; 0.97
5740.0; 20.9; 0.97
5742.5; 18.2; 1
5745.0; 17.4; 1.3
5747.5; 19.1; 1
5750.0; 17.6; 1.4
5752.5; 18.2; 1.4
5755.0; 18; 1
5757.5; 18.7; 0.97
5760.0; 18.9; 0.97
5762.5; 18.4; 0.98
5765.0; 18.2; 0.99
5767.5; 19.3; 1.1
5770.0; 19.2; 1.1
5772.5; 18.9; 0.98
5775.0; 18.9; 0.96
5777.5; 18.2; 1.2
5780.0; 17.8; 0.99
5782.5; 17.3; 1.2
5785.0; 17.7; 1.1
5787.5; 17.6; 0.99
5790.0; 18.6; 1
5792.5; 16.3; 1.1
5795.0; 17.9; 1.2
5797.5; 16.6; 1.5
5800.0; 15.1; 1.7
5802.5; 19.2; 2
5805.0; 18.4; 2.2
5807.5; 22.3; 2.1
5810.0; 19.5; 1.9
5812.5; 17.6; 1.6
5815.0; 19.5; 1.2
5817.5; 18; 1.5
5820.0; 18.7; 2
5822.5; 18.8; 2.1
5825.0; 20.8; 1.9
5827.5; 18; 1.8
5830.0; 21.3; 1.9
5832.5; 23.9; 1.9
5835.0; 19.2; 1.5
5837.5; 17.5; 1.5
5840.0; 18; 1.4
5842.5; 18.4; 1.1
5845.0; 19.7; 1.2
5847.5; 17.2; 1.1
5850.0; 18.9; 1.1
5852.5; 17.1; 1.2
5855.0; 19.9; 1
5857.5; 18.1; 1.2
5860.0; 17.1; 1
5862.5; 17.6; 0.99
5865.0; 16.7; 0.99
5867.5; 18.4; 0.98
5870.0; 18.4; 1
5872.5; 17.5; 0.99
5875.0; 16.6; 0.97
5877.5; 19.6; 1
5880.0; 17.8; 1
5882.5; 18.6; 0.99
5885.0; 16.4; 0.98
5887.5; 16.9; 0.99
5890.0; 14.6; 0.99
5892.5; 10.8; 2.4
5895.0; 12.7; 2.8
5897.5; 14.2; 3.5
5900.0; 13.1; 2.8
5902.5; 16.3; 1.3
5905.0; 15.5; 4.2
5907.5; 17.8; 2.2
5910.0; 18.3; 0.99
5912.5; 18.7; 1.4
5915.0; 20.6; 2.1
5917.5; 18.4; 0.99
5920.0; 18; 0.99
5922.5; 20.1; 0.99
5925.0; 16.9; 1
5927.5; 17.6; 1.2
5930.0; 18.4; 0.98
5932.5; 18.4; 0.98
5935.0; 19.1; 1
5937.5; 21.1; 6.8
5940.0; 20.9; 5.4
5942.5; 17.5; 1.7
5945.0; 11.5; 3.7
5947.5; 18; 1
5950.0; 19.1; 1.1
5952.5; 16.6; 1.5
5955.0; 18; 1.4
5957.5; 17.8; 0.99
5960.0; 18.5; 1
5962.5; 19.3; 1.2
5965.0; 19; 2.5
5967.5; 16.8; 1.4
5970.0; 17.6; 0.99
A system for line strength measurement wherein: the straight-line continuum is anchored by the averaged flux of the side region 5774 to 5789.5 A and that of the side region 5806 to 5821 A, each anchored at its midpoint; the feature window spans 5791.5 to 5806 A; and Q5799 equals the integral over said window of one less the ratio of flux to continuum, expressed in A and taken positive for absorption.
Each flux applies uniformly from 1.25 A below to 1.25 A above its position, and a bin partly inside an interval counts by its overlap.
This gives 1.1 A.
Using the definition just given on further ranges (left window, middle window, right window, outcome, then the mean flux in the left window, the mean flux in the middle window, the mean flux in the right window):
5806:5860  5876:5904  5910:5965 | 4.7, 19.1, 15.6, 18.3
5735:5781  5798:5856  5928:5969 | -1.7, 18.6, 19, 18.1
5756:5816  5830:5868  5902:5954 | -0.8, 18.3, 18.6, 18.1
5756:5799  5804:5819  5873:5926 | -1.2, 18.1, 19.2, 16.8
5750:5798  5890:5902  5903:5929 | 3.3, 18.2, 13.1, 18.1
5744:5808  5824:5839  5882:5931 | -2.2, 18.2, 20.1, 16.7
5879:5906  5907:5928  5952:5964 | -2.9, 15.1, 18.5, 18.2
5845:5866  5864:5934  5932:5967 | 3.9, 17.9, 17.1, 18.2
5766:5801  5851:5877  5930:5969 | 0.2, 17.8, 17.8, 18.1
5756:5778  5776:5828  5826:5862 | 1.4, 18.8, 18.3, 18.9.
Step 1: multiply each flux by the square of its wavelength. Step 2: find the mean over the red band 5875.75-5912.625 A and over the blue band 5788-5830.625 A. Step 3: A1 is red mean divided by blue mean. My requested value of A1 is 0.89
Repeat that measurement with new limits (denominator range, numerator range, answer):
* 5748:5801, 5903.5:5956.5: 1.06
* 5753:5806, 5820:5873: 1.06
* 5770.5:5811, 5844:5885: 1.02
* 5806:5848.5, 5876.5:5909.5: 0.83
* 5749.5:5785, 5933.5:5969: 1.05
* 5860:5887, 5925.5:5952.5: 1.04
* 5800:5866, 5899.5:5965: 0.99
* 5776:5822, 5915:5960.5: 1.05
